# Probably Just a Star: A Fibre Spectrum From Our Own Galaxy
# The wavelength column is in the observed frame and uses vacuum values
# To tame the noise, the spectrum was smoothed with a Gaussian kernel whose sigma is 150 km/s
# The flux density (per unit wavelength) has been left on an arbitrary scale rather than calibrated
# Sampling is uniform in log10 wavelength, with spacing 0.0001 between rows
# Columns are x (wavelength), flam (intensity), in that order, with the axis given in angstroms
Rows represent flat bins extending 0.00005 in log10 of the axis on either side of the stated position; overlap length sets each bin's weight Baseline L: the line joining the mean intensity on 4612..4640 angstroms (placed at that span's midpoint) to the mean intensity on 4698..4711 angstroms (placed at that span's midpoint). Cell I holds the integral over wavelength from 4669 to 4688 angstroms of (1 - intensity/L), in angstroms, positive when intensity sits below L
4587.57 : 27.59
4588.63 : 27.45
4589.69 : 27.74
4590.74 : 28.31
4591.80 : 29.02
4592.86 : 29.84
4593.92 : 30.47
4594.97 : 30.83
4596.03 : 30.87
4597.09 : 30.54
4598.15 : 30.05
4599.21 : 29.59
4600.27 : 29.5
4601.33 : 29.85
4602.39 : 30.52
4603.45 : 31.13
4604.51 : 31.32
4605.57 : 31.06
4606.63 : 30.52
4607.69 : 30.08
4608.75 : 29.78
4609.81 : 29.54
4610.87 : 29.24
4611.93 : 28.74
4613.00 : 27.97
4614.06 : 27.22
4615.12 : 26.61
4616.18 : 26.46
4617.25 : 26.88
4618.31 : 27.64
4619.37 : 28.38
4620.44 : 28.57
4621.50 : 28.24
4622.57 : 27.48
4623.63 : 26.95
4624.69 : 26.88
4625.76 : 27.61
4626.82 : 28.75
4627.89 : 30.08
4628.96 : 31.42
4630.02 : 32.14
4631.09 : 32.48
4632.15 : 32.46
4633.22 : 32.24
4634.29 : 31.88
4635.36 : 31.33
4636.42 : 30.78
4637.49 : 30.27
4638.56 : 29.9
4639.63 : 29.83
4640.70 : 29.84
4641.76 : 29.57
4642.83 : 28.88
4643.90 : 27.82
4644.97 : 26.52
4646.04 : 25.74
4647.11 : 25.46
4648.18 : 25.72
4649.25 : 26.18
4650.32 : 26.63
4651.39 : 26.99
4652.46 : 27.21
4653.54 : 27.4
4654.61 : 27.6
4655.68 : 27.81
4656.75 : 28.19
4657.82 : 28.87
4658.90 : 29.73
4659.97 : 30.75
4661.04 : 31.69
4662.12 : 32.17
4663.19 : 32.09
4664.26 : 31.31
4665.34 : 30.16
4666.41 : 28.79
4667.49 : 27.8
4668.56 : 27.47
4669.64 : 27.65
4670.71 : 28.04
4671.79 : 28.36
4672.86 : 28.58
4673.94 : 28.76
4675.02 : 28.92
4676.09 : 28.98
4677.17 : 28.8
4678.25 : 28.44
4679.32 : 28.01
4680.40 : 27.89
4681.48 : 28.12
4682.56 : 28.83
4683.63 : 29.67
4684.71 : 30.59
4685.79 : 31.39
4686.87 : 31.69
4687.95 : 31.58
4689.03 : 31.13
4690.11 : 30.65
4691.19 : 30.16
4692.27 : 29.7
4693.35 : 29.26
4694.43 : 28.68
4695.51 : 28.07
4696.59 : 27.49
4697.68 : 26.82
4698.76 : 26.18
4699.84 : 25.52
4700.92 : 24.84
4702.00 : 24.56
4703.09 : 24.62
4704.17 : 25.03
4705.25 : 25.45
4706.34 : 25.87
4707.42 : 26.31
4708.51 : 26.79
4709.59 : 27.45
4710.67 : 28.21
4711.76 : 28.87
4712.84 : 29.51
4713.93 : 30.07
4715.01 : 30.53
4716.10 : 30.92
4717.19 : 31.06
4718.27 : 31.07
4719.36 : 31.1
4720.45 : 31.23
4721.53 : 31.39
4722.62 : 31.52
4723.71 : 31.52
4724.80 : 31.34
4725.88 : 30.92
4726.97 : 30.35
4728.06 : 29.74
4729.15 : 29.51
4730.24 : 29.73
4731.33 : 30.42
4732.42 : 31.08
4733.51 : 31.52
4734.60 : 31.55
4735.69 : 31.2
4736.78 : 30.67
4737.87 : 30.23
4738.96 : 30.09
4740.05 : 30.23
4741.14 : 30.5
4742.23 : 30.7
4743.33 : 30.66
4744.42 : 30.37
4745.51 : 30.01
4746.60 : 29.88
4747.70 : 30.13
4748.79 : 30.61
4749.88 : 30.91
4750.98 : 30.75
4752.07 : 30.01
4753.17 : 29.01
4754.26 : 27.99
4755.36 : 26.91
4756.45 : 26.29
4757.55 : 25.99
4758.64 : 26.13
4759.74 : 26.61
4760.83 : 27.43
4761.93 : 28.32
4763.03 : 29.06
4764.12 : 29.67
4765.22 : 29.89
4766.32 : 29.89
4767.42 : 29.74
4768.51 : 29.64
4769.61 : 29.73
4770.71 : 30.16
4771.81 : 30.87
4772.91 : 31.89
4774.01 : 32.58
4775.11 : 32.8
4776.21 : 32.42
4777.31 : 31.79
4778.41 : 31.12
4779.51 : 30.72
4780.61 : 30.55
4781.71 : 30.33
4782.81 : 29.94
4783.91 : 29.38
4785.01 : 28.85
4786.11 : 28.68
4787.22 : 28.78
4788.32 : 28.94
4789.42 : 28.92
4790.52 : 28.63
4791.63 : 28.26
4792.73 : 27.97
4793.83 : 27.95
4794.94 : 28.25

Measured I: -1.5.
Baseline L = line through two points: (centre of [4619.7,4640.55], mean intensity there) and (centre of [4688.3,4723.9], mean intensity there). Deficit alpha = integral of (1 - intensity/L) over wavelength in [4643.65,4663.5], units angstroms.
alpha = 0.9 angstroms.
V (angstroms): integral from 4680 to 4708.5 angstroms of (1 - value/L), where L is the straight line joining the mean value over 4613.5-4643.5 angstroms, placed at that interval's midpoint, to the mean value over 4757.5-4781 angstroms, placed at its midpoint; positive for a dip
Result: 1.49 angstroms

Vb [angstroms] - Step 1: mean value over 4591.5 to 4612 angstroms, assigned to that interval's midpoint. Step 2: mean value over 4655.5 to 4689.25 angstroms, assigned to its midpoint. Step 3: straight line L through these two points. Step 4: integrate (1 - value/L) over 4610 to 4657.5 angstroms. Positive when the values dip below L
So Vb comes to 2.1 angstroms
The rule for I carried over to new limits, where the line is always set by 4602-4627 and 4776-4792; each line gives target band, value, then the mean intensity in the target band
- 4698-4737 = 0.35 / 29.1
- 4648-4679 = 0.31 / 28.7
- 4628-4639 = -1.02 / 31.4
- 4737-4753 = -0.44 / 30.3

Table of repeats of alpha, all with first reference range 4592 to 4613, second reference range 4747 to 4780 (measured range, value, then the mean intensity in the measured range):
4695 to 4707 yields 1.6 angstroms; 25.9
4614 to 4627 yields 1.1 angstroms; 27.5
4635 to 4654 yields 1.2 angstroms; 28.1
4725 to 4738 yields -0.4 angstroms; 30.6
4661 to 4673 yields 0.2 angstroms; 29.5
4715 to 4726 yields -0.5 angstroms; 31.2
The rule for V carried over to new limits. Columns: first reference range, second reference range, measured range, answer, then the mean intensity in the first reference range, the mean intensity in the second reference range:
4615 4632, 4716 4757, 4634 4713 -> 2.5 angstroms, 28.7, 30.3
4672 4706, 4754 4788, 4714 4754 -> -2.3 angstroms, 28.3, 29.5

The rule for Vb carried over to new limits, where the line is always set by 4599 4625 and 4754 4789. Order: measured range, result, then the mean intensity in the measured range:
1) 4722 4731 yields -0.39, 30.6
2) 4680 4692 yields -0.43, 30.2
